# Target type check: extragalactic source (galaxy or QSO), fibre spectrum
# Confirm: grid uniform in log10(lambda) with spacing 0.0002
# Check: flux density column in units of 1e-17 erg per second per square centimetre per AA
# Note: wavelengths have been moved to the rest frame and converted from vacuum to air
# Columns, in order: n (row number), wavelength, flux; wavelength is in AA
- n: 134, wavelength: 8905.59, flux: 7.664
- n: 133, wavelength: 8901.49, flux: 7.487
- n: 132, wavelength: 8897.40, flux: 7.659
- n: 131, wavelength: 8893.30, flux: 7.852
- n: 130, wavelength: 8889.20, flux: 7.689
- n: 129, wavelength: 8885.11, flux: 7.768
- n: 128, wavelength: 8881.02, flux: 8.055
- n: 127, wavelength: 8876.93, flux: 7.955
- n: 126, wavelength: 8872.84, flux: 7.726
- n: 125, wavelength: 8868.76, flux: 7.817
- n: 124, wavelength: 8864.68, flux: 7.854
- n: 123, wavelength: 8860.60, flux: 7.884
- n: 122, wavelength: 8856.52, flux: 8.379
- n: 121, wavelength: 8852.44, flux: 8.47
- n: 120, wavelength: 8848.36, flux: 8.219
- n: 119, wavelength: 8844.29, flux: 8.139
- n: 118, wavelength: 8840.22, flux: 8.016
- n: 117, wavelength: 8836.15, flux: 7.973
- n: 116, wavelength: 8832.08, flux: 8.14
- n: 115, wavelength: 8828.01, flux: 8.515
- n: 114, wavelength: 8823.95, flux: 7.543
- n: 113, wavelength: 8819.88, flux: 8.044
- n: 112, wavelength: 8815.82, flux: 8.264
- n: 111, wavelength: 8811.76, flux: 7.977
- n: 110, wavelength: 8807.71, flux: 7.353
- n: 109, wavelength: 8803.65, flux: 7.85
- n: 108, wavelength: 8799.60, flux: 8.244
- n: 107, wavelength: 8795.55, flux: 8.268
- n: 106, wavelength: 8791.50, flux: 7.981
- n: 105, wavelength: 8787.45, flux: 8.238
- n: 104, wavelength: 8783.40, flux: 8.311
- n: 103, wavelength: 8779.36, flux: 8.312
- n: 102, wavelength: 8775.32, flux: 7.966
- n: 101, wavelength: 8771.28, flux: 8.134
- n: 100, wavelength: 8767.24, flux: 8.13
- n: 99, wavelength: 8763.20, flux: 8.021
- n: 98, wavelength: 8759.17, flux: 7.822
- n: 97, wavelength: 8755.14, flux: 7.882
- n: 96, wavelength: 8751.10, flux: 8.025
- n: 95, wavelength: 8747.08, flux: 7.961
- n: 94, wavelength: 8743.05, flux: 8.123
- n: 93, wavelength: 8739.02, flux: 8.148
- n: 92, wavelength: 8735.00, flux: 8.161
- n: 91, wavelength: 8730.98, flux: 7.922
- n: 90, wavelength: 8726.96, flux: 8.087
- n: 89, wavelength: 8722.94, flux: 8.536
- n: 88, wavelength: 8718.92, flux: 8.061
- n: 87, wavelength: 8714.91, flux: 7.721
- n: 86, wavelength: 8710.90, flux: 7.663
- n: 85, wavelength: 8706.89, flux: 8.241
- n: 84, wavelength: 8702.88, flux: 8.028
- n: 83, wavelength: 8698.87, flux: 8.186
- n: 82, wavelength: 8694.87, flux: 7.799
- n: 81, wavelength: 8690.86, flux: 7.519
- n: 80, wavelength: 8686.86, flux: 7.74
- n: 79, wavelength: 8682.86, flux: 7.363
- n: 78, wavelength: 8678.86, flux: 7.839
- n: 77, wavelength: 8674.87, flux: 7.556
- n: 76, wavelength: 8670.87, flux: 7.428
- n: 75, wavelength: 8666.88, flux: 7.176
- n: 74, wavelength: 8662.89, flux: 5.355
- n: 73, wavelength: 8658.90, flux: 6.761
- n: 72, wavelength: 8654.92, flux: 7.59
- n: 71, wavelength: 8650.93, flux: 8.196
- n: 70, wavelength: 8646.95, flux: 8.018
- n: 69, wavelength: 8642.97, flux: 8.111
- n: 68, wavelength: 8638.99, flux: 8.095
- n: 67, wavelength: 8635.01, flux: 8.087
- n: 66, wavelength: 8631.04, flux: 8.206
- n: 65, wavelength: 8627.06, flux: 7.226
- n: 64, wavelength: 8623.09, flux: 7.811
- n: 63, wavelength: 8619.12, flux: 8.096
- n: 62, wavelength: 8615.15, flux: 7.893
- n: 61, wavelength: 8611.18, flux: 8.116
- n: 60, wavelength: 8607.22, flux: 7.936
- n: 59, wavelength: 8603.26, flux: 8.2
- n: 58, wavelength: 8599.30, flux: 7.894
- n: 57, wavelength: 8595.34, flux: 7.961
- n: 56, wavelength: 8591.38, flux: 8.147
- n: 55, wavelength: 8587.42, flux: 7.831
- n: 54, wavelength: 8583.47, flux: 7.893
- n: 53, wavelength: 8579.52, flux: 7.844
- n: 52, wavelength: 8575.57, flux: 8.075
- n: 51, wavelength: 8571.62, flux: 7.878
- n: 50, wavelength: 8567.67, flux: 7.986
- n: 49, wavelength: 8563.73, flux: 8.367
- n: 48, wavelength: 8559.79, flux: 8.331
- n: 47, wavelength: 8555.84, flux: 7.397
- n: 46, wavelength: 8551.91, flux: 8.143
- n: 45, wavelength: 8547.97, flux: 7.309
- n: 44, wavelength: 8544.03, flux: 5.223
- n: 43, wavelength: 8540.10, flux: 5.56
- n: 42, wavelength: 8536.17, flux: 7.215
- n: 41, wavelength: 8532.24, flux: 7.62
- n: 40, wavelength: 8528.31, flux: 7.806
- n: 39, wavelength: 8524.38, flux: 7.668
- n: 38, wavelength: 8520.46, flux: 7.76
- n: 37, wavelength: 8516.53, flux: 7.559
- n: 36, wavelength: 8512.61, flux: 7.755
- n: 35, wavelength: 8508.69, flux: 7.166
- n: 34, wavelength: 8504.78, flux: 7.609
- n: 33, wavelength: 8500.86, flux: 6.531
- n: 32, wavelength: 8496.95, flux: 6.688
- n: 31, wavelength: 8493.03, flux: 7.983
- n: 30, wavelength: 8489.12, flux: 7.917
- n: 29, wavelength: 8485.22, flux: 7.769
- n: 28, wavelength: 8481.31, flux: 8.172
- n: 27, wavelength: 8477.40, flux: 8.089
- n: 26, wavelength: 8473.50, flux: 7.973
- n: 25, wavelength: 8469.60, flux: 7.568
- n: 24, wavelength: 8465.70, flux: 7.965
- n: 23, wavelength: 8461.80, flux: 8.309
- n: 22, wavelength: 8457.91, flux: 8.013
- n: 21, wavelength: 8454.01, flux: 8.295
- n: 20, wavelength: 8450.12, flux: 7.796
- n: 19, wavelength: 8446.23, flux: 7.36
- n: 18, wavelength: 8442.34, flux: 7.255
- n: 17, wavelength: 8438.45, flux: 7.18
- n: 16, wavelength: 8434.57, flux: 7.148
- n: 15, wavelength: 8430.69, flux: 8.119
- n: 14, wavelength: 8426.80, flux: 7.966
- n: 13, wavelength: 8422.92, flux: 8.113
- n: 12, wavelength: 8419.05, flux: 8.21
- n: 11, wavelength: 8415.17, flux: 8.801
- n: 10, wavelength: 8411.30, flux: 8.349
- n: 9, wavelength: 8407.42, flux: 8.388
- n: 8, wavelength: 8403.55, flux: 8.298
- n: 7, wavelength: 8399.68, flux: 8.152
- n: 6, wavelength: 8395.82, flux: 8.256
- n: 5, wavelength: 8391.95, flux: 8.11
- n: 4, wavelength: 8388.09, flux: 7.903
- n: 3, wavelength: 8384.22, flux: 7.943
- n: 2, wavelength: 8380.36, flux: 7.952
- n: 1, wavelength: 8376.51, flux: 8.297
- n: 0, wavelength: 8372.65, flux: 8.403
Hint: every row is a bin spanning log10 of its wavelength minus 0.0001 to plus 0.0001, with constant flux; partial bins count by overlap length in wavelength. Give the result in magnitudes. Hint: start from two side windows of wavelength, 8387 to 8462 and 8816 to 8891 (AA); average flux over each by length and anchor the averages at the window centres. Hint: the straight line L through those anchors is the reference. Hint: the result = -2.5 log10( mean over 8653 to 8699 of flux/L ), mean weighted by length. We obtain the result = 0.097 mag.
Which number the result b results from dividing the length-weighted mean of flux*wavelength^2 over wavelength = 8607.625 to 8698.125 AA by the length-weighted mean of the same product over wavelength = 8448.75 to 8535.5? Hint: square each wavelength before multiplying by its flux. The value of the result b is 1.03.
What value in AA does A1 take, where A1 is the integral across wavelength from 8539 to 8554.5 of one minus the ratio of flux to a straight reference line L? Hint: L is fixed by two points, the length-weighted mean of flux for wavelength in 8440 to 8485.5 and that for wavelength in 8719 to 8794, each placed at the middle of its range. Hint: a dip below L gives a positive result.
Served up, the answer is 2.52 AA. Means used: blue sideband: 7.88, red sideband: 8.1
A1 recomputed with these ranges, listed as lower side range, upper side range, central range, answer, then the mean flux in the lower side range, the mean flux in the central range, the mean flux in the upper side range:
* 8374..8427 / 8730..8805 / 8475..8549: 7.5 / 8.21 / 7.34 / 8.08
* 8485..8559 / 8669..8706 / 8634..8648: -0.9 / 7.3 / 8.08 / 7.73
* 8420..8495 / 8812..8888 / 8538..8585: 2.4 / 7.85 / 7.5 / 8.04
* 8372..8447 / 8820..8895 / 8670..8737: 1.0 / 8.01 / 7.88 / 8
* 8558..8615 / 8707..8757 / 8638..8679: 3.0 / 8.03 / 7.43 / 8.03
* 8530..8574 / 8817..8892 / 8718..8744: -1.3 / 7.38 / 8.15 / 8.01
